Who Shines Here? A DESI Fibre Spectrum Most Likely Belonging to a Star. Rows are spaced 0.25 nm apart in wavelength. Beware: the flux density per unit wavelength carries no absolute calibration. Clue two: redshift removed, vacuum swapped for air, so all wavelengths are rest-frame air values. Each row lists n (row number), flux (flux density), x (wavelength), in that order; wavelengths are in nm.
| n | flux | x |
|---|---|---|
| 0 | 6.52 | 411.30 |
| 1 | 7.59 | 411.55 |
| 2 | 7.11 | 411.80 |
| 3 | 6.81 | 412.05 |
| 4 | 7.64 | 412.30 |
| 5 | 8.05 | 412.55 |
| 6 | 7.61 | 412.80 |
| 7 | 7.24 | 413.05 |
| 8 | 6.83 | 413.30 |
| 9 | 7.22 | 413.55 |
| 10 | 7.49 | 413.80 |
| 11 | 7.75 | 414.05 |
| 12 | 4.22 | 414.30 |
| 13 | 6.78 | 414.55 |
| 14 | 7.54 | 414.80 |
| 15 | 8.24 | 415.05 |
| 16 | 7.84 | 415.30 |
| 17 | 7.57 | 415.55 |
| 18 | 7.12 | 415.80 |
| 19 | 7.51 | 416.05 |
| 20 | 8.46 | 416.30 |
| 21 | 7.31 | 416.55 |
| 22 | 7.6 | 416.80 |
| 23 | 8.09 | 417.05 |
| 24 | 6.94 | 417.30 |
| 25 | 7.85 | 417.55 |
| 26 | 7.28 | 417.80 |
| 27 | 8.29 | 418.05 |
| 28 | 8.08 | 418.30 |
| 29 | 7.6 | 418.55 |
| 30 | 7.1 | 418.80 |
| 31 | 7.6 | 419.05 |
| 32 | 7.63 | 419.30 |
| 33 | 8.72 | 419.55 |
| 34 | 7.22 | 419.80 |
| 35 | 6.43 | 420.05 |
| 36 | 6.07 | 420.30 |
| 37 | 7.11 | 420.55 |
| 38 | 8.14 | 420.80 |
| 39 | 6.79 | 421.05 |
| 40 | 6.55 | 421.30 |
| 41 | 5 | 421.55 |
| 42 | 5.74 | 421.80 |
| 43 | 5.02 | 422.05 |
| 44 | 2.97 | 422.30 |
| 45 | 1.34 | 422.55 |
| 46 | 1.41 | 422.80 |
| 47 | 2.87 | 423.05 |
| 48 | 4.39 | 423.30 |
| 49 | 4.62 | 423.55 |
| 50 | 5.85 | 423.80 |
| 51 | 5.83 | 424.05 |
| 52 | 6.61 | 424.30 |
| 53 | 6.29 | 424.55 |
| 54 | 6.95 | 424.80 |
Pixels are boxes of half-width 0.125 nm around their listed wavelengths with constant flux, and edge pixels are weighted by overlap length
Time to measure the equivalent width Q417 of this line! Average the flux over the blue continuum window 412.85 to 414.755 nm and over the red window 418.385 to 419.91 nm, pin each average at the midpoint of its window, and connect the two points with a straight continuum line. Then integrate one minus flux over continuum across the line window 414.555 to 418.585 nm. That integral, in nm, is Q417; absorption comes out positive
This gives -0.23 nm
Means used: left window 6.85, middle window 7.68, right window 7.66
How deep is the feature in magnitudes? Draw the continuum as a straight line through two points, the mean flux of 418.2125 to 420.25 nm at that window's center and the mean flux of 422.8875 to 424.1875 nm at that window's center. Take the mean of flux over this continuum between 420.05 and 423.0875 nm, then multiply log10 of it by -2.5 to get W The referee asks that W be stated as 0.21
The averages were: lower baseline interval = 7.48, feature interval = 5.04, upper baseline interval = 4.64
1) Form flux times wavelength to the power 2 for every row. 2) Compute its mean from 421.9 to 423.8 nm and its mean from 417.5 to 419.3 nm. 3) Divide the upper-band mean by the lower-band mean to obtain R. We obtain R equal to 0.46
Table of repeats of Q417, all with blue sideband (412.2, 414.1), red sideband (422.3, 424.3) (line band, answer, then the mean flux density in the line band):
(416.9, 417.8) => -0.24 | 7.58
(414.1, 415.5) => -0.03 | 7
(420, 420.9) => -0.38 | 6.95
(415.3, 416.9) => -0.30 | 7.61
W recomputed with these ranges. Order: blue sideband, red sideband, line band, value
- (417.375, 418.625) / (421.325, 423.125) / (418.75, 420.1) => -0.18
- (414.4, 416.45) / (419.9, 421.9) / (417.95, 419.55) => -0.13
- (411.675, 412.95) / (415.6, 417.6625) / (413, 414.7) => 0.11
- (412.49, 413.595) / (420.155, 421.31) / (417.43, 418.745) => -0.10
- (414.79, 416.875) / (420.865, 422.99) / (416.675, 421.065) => -0.24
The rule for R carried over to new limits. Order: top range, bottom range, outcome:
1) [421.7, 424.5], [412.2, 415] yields 0.63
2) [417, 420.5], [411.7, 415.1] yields 1.07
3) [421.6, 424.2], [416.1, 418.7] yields 0.54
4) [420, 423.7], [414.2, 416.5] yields 0.70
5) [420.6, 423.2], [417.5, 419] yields 0.62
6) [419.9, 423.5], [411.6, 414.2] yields 0.71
